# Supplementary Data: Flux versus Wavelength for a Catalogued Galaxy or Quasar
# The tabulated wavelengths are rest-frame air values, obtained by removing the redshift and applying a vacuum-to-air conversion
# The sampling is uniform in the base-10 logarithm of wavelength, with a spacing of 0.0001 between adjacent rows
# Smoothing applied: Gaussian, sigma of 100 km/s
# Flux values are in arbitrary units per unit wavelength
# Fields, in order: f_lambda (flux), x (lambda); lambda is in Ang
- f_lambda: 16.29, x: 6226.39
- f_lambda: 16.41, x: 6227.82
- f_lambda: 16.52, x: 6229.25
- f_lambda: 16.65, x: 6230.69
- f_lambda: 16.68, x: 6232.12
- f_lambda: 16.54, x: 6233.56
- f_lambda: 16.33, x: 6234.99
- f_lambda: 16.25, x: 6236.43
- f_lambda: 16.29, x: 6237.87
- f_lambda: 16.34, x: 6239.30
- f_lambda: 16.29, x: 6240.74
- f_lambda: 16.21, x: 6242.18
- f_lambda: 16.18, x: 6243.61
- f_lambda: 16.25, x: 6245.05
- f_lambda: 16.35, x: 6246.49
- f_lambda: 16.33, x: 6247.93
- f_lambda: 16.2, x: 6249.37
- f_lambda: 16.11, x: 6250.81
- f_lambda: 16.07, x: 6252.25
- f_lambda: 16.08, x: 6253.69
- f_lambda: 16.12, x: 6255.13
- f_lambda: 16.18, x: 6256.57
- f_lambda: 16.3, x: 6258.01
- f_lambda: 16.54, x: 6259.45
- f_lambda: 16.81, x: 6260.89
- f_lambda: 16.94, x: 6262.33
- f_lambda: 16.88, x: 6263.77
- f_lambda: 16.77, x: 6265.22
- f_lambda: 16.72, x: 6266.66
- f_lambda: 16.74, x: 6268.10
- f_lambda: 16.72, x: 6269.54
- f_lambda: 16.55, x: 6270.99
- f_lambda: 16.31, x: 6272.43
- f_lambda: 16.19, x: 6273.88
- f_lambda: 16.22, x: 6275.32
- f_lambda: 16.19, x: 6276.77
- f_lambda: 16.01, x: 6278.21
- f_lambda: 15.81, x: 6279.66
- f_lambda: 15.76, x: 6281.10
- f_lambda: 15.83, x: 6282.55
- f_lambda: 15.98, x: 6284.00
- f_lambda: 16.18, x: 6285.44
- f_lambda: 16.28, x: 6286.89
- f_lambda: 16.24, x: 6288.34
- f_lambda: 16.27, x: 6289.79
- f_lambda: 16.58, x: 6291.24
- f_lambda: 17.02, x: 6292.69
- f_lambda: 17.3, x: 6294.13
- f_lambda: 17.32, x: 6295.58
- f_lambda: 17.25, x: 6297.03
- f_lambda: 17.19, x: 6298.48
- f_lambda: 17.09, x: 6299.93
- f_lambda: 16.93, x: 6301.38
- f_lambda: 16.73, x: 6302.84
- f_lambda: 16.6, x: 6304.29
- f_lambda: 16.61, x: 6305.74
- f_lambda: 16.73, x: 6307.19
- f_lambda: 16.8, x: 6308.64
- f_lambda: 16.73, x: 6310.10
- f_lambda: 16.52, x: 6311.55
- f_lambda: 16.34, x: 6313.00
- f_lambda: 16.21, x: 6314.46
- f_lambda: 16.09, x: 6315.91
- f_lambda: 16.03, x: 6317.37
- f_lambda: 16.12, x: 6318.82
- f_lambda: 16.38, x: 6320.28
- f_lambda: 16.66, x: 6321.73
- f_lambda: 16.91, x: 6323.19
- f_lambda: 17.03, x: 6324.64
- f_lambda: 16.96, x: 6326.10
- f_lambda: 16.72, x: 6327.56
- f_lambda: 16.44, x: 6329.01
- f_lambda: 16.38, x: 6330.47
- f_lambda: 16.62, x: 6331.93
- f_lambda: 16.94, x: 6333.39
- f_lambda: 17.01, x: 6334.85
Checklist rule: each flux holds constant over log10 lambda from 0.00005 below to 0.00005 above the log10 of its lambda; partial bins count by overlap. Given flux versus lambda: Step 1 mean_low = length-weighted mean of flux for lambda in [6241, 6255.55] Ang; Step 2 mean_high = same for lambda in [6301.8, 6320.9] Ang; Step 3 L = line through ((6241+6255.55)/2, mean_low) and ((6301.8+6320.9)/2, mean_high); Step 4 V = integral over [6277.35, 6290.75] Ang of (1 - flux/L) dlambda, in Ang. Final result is 0.24 Ang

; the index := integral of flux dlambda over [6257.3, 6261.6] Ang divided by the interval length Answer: 16.6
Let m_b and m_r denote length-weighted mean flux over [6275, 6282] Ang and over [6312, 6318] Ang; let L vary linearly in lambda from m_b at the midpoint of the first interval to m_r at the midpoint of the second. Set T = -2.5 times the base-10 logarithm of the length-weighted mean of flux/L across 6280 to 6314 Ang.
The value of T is -0.04 mag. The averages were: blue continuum 16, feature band 16.6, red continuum 16.2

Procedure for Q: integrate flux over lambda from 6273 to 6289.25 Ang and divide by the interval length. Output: 16.1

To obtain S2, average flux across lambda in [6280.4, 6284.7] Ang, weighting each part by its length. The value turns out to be 15.8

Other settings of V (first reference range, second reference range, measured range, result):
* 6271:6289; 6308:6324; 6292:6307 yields -0.7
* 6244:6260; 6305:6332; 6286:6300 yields -0.4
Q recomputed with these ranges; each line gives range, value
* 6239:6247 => 16.3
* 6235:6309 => 16.5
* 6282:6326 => 16.6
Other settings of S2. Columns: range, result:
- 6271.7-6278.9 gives 16.2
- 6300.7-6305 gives 16.7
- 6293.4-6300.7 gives 17.3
